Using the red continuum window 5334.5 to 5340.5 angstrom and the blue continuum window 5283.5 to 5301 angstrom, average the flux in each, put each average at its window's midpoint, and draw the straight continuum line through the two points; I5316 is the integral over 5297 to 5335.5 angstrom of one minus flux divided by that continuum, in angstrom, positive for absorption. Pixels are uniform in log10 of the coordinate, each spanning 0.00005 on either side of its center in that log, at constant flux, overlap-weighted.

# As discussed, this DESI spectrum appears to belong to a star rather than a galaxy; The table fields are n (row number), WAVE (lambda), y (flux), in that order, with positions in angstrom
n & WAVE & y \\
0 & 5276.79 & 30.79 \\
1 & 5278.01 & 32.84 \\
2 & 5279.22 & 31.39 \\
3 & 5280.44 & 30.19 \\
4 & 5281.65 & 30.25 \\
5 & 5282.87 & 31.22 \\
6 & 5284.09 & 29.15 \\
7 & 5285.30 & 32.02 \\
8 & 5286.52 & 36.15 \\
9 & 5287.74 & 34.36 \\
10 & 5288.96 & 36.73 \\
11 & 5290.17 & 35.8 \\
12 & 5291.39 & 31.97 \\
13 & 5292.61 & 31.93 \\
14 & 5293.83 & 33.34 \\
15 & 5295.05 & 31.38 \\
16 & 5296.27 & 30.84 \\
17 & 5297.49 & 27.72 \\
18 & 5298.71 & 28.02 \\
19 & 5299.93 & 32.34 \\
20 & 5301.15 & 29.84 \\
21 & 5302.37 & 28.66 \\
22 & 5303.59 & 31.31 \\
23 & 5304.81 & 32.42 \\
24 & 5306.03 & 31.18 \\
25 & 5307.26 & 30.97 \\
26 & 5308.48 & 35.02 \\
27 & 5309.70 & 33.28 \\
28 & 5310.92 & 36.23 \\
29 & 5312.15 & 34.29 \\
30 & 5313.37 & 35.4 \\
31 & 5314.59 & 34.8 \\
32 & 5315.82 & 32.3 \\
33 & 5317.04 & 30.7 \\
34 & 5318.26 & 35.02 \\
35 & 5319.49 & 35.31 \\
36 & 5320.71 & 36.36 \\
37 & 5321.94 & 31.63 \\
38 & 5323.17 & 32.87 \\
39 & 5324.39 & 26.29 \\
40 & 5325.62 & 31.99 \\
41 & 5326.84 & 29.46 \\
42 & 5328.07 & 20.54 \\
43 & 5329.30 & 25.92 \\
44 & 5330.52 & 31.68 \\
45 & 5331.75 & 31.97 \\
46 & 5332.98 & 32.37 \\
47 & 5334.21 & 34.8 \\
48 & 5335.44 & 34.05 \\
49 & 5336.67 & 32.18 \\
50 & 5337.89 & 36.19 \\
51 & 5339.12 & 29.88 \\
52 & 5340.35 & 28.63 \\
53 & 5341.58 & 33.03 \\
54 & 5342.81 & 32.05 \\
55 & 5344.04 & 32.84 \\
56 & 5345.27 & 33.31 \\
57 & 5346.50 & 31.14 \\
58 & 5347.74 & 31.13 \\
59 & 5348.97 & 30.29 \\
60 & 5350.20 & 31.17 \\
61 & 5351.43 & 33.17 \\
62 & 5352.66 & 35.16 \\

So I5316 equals 0.9 angstrom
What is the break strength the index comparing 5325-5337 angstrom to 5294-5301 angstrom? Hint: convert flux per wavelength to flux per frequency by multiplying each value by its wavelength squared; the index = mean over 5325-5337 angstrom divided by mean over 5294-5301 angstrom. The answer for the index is 1.02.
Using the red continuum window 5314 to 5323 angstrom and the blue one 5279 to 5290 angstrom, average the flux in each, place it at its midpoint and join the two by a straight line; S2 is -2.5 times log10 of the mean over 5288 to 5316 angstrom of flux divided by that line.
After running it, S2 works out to 0.02 mag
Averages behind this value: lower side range 32.6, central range 32.4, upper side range 33.7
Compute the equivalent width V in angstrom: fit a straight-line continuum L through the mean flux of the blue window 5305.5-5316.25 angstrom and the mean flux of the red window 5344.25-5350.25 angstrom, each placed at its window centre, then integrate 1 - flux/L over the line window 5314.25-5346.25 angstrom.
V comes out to 0.8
